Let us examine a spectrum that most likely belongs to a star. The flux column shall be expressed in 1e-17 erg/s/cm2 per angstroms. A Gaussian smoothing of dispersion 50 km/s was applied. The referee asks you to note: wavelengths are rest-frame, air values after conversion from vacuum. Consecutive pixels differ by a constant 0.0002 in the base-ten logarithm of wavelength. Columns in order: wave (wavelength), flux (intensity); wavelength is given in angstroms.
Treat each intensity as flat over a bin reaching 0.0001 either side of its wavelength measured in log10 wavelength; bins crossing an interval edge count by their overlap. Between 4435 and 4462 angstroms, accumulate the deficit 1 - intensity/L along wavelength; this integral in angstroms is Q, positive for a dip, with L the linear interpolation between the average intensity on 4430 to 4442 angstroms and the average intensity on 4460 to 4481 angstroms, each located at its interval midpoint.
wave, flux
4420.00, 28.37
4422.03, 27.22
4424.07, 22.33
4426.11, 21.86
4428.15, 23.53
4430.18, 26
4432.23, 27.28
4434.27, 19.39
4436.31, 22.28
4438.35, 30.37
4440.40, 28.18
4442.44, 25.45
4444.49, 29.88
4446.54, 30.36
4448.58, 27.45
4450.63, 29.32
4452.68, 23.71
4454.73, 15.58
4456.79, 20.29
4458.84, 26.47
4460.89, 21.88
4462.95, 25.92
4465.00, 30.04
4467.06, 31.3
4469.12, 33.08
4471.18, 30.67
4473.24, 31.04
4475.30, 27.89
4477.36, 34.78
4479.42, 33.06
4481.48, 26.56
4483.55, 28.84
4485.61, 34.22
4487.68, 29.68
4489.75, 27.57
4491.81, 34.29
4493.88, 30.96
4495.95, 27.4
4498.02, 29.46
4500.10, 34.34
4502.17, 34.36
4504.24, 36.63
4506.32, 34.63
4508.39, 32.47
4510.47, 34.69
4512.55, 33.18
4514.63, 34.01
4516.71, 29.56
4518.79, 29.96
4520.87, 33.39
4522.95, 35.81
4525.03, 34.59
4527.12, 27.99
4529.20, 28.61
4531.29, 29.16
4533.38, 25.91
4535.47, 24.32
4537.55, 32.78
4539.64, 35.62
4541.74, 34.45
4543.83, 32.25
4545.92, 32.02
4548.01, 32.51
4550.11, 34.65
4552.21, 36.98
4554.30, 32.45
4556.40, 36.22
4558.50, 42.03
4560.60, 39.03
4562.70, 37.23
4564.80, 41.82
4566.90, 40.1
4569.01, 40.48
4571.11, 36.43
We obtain 1.6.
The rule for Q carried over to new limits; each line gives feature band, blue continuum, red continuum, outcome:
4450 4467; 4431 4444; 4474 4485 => 2.20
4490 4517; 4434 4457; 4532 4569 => -1.78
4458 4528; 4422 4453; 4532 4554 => -4.86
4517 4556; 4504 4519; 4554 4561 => 4.13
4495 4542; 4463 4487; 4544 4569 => 2.93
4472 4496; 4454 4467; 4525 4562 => -3.68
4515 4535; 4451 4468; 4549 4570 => 1.71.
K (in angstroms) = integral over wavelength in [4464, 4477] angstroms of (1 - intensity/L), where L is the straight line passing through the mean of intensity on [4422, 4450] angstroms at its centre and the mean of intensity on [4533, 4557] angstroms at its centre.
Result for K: -1.3 angstroms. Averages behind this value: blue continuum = 25.8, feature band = 30.9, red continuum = 32.6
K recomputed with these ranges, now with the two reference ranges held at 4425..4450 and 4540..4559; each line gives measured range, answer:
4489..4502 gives -0.2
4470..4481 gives -0.9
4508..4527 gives -0.4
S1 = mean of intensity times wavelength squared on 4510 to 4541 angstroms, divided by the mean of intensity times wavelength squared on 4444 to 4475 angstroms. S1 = 1.2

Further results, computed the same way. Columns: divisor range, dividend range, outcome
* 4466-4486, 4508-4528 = 1.07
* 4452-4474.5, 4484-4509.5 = 1.23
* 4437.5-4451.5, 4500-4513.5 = 1.23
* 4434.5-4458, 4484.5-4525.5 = 1.31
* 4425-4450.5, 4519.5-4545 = 1.25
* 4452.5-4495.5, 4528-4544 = 1.09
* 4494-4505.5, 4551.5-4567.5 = 1.21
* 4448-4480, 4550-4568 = 1.44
